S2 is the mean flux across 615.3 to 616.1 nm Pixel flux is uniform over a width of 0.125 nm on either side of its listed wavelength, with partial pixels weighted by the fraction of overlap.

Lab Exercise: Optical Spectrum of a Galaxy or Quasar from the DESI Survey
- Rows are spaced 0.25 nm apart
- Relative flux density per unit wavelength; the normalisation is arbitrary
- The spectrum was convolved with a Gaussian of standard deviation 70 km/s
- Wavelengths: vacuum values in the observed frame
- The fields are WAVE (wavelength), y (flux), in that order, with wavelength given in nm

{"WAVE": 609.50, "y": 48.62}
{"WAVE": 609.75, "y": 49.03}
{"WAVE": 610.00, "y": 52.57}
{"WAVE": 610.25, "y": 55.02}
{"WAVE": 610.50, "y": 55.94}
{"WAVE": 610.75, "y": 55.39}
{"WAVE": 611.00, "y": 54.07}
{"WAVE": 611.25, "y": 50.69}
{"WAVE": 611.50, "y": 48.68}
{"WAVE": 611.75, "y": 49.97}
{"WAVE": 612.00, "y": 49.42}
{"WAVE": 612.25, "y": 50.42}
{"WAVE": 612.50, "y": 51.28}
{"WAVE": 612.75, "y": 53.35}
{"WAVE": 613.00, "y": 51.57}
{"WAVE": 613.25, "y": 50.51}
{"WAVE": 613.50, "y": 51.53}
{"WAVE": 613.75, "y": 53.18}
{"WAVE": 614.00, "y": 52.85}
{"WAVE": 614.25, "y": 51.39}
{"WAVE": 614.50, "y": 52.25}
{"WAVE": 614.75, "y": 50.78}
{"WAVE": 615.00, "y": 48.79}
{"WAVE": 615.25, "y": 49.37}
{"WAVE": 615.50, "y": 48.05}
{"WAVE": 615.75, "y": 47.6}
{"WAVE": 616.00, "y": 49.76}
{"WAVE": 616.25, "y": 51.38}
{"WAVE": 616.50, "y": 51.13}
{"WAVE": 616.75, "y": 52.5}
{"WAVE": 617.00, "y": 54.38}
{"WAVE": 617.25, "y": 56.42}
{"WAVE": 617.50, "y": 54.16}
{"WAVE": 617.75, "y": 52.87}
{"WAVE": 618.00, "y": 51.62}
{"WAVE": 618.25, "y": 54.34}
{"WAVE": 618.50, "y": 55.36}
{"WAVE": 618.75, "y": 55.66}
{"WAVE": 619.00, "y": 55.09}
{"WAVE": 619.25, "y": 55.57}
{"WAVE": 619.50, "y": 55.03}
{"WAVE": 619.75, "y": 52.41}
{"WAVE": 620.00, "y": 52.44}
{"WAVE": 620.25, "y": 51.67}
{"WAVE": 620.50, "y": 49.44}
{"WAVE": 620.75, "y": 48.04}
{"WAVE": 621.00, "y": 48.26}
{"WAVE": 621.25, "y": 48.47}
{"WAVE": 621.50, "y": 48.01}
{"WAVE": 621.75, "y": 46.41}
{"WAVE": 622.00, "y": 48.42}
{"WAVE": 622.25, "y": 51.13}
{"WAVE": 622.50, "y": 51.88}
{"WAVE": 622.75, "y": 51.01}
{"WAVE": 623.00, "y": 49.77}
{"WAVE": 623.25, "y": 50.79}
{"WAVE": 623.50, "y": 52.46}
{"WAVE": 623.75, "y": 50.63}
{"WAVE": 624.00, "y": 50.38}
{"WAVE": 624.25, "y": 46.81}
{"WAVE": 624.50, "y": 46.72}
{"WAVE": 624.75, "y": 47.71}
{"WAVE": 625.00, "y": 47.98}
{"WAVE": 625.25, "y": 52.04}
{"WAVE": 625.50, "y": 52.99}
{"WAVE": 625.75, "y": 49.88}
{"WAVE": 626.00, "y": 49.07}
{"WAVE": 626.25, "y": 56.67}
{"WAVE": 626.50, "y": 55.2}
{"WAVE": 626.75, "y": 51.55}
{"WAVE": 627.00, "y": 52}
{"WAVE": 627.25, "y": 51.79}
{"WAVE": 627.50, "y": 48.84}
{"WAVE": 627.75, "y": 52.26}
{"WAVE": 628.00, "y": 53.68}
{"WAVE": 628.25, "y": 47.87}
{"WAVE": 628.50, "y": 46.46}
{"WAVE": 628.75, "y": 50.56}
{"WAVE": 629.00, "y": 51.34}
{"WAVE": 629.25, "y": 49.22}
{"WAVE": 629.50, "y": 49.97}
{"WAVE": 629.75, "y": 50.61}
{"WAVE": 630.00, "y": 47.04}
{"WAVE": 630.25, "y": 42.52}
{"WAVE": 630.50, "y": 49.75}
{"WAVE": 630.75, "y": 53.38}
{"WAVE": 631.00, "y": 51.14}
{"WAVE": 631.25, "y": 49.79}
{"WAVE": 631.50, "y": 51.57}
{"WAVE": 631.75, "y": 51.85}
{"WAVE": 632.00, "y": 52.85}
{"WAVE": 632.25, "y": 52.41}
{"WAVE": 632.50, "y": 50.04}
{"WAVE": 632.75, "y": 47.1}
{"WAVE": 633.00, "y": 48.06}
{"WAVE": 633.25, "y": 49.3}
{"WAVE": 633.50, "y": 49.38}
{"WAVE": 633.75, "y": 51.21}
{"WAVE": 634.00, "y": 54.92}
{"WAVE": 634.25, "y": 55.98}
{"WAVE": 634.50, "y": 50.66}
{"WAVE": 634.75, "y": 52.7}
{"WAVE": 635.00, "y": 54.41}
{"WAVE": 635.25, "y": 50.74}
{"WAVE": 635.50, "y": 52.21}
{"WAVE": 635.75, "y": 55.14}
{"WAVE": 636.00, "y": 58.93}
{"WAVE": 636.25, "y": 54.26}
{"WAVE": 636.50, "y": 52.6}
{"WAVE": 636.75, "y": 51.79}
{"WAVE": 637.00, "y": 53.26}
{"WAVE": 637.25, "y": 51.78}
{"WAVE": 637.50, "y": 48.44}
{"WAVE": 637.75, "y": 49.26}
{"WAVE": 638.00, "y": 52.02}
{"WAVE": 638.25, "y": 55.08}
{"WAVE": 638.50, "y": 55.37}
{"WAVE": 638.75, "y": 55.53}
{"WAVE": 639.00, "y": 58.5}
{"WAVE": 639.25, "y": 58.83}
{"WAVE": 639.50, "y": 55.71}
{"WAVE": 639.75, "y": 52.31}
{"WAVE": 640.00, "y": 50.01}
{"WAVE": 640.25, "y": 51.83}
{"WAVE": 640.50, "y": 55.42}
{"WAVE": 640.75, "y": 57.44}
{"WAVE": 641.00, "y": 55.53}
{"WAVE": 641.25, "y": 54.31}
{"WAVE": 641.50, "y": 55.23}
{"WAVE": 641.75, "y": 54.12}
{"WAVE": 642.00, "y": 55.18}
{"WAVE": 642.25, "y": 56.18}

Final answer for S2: 48.5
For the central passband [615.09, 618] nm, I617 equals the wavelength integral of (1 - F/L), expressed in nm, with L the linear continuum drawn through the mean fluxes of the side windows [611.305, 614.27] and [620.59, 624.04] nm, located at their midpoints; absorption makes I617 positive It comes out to -0.06 nm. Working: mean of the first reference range 51.2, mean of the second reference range 49.7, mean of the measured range 51.6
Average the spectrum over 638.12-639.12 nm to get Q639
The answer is 56.1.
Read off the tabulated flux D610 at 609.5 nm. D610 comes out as 48.62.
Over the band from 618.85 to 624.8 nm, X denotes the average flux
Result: 50.4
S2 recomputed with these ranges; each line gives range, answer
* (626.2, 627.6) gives 52.5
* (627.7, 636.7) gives 51.2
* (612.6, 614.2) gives 52.1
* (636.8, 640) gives 53.6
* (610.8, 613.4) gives 51.1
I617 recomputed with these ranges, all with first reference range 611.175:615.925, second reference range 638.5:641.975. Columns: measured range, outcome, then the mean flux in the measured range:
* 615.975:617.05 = -0.02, 51.8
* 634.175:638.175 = 0.12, 52.8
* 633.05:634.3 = 0.05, 51.7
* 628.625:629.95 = 0.08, 50.2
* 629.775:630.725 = 0.10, 47.6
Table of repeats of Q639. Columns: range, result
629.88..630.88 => 48.2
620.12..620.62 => 50.6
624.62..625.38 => 49.3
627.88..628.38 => 50.7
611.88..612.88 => 51.1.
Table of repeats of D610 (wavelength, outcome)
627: 52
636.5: 52.6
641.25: 54.31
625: 47.98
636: 58.93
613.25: 50.51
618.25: 54.34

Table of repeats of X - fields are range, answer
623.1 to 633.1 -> 50.3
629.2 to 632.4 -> 50.2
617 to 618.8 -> 54.3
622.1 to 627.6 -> 50.8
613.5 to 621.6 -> 51.8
